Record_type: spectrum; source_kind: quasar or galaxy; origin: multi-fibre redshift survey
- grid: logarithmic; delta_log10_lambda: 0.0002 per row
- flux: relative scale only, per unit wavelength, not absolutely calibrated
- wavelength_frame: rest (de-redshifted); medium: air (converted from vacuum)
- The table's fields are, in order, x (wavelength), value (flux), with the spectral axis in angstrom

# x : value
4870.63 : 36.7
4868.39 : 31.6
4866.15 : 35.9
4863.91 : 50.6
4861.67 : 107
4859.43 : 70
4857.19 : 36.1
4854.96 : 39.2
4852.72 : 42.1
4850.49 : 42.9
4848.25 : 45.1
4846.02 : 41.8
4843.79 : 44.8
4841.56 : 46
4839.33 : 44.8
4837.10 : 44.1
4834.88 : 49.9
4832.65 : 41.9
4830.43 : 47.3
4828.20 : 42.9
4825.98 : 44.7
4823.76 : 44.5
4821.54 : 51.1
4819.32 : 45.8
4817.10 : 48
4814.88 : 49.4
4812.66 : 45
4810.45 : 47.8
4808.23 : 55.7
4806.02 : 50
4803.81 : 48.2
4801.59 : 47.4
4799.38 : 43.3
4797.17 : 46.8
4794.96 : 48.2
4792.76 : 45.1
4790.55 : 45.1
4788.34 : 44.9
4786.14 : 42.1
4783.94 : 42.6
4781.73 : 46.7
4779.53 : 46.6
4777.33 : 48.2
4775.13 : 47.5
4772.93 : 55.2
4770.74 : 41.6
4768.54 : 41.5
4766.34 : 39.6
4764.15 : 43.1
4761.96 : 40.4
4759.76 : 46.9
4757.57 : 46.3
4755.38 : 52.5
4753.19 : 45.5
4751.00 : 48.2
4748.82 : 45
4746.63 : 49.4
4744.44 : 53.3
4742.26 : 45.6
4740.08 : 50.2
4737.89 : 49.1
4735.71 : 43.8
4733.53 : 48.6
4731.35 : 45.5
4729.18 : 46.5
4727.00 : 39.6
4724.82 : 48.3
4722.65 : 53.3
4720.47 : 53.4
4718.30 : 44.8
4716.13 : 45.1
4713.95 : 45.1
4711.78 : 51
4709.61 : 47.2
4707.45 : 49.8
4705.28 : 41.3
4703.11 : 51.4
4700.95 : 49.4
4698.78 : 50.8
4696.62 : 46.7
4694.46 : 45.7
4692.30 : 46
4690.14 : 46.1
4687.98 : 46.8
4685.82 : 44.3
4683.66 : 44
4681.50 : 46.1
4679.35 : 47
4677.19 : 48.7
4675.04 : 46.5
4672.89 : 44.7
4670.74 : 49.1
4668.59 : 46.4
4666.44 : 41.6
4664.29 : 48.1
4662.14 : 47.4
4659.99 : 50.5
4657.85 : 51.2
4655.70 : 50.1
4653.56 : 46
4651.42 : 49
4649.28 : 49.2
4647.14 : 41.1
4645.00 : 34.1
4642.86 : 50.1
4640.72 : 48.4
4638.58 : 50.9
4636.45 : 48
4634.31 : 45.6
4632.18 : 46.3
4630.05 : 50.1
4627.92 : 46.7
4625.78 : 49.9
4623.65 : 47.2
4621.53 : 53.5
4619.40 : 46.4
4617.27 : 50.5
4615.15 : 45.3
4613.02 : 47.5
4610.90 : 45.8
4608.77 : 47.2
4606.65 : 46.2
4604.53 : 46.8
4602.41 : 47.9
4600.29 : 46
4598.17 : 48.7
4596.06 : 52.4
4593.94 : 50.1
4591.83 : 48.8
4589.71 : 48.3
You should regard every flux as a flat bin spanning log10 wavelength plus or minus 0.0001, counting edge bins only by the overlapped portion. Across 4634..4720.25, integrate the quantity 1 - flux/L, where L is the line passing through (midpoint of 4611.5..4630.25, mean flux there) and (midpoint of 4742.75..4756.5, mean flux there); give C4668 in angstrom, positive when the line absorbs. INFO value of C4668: 2.9 angstrom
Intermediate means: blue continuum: 48.4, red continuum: 48.8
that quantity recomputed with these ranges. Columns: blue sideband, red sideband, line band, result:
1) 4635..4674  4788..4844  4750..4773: 0.8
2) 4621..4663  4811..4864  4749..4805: 2.9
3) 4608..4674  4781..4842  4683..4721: -0.1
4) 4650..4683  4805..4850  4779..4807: 0.5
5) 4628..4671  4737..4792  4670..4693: 0.3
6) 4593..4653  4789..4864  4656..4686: 0.4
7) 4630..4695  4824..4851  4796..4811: -1.1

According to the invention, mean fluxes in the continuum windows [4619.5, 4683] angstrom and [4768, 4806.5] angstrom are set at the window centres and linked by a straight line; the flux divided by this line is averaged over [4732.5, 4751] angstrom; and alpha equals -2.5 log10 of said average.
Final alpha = -0.04 mag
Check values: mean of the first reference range 47.3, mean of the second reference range 46.2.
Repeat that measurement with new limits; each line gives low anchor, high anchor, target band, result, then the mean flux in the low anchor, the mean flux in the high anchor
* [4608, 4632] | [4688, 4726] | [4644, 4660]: 0.042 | 48.1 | 47.9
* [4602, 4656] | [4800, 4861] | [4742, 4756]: -0.033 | 47.3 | 46.9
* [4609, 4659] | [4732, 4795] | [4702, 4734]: -0.016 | 47.5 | 46.3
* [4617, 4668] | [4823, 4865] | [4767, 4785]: 0.053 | 47.5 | 48.8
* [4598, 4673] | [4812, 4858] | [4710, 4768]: -0.021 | 47.3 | 44.7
